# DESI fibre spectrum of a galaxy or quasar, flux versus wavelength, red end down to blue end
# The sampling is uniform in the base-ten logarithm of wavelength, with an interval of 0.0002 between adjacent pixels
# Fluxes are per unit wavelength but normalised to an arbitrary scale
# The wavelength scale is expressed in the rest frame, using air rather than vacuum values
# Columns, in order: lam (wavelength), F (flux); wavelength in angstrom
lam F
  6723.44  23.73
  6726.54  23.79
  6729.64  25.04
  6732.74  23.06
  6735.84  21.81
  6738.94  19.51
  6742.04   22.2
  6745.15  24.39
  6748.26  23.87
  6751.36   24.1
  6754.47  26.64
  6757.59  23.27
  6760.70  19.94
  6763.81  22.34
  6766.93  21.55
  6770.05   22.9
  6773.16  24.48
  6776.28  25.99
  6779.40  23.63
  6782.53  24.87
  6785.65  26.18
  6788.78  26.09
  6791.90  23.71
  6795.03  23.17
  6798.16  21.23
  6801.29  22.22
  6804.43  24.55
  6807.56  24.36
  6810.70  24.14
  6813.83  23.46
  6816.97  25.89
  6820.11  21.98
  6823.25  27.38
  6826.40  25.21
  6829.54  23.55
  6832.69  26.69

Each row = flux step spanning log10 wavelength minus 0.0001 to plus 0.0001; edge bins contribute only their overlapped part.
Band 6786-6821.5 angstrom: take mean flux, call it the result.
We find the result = 23.8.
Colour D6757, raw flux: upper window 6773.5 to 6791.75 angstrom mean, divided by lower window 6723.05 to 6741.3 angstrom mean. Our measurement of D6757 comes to 1.1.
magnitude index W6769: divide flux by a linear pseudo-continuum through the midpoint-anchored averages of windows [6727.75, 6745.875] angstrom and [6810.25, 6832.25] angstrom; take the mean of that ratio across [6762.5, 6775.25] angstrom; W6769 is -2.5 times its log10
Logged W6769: 0.020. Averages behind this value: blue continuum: 22.6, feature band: 23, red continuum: 24.6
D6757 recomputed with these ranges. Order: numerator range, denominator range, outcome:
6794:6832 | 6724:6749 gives 1.05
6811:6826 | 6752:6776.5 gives 1.06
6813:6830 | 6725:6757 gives 1.05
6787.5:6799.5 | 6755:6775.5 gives 1.03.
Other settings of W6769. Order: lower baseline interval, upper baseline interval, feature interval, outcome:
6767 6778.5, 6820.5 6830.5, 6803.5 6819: 0.017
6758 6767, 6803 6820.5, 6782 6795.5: -0.091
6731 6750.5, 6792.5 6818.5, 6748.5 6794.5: -0.041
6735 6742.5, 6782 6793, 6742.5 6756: -0.123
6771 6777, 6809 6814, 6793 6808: 0.055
